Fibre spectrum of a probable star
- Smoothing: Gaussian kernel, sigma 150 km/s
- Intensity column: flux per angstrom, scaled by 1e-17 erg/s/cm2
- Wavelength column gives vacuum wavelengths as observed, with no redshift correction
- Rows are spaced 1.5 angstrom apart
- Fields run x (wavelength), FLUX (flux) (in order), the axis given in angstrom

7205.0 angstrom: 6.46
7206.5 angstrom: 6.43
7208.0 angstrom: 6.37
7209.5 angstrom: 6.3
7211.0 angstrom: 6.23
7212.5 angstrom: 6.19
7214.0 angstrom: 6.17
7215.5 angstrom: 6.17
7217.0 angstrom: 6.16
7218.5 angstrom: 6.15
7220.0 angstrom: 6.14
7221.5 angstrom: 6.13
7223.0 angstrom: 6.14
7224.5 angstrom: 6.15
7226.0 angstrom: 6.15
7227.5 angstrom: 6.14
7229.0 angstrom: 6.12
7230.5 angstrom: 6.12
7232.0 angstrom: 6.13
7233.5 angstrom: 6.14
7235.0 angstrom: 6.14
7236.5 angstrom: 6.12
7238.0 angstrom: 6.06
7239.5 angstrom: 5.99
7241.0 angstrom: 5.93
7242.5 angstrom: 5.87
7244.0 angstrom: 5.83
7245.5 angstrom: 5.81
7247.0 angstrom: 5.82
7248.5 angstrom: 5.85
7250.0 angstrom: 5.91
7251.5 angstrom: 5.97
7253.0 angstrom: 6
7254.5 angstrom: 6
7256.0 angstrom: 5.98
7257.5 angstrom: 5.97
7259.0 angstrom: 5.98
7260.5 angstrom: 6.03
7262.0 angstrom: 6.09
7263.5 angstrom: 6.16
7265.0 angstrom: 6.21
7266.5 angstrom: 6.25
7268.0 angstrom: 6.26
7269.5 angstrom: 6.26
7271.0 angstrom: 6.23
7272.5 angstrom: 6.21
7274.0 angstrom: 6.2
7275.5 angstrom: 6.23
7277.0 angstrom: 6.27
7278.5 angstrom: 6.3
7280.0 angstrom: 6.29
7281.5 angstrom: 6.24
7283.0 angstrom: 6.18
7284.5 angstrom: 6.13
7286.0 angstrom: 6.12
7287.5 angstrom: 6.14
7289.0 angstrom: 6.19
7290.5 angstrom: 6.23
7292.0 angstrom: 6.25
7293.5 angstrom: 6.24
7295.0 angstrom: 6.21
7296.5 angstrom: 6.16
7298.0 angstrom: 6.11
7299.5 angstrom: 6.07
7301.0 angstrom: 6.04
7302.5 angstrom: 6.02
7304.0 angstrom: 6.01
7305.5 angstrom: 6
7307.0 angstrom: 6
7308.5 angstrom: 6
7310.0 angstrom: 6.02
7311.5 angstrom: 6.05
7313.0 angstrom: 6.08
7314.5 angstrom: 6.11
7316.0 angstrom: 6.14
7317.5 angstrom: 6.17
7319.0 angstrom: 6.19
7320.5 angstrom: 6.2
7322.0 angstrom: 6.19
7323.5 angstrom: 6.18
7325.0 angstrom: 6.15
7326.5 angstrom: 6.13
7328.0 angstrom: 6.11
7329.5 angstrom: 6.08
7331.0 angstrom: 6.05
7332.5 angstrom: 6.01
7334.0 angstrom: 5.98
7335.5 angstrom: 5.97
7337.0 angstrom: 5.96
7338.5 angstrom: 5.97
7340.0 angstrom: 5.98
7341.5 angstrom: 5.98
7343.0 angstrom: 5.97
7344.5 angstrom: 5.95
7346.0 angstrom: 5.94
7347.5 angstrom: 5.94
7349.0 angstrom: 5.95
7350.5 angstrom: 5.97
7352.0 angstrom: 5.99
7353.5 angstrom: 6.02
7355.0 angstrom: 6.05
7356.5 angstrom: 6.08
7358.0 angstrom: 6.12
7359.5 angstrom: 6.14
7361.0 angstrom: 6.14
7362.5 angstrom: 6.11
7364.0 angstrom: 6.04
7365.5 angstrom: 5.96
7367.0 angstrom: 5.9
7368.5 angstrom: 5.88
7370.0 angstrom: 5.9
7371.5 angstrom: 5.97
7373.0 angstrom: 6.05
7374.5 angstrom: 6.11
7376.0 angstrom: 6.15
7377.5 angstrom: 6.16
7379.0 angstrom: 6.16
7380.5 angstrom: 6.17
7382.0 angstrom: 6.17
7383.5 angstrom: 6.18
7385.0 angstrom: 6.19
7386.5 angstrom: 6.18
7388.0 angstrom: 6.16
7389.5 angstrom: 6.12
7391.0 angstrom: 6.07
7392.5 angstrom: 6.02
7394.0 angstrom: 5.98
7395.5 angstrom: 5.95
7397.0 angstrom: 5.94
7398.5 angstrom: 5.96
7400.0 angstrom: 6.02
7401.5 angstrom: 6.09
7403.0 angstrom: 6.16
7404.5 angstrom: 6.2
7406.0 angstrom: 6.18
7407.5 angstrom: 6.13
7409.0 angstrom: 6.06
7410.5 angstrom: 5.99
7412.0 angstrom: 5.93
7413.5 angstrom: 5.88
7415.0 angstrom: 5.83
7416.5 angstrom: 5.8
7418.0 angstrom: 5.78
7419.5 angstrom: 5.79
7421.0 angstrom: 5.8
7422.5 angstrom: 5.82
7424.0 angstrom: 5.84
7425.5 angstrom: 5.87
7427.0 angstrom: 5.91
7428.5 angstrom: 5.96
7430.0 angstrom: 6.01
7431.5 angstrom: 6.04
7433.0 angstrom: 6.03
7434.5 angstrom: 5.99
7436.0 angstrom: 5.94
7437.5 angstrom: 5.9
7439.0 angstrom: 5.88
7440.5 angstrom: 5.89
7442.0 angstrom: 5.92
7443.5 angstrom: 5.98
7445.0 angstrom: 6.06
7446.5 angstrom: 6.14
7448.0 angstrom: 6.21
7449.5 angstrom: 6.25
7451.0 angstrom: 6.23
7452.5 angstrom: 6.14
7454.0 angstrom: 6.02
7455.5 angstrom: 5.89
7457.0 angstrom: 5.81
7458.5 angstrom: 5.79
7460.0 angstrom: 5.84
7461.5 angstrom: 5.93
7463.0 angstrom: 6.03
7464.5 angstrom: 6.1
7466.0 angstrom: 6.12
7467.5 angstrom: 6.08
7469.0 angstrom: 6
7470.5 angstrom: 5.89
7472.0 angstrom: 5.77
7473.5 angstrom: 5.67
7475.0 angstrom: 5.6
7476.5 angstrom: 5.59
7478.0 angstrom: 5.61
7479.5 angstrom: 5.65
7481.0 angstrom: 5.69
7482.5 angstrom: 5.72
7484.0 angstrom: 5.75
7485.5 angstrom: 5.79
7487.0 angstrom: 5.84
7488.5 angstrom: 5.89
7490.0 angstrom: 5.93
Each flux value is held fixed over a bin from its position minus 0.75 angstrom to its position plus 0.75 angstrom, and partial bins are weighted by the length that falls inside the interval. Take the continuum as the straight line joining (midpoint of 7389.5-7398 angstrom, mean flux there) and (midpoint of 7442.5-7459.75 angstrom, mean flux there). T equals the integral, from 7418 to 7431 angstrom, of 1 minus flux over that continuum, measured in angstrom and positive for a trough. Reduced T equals 0.3 angstrom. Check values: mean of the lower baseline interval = 6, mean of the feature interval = 5.87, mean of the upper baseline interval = 6.04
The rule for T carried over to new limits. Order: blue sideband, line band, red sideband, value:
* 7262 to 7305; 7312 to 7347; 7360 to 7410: 0.4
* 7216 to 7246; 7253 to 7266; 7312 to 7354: 0.0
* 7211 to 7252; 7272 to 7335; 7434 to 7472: -1.0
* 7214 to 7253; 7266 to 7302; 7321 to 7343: -0.9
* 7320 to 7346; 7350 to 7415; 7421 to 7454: -0.4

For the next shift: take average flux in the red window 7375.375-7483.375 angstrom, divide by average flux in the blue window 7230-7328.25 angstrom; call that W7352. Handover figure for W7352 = 1.0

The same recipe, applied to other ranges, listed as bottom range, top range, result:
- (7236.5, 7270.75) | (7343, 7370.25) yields 1.00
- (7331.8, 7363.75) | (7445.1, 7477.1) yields 0.99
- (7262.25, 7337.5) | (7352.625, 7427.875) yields 0.98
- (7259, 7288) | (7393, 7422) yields 0.96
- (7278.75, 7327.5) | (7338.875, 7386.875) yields 0.99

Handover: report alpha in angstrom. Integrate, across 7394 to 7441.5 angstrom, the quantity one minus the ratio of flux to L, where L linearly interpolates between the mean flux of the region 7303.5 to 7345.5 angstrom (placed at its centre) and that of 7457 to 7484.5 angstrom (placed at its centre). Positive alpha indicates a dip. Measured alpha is -0.4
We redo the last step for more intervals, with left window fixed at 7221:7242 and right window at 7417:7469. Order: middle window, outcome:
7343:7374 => 0.1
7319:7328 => -0.2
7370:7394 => -0.4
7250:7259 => 0.2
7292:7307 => -0.1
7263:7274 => -0.3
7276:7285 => -0.2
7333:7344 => 0.1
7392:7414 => -0.1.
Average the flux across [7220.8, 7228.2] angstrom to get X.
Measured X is 6.14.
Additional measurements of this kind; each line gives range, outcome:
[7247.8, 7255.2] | 5.95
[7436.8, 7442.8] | 5.9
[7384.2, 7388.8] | 6.18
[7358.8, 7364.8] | 6.11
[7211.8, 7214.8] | 6.18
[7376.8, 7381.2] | 6.16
